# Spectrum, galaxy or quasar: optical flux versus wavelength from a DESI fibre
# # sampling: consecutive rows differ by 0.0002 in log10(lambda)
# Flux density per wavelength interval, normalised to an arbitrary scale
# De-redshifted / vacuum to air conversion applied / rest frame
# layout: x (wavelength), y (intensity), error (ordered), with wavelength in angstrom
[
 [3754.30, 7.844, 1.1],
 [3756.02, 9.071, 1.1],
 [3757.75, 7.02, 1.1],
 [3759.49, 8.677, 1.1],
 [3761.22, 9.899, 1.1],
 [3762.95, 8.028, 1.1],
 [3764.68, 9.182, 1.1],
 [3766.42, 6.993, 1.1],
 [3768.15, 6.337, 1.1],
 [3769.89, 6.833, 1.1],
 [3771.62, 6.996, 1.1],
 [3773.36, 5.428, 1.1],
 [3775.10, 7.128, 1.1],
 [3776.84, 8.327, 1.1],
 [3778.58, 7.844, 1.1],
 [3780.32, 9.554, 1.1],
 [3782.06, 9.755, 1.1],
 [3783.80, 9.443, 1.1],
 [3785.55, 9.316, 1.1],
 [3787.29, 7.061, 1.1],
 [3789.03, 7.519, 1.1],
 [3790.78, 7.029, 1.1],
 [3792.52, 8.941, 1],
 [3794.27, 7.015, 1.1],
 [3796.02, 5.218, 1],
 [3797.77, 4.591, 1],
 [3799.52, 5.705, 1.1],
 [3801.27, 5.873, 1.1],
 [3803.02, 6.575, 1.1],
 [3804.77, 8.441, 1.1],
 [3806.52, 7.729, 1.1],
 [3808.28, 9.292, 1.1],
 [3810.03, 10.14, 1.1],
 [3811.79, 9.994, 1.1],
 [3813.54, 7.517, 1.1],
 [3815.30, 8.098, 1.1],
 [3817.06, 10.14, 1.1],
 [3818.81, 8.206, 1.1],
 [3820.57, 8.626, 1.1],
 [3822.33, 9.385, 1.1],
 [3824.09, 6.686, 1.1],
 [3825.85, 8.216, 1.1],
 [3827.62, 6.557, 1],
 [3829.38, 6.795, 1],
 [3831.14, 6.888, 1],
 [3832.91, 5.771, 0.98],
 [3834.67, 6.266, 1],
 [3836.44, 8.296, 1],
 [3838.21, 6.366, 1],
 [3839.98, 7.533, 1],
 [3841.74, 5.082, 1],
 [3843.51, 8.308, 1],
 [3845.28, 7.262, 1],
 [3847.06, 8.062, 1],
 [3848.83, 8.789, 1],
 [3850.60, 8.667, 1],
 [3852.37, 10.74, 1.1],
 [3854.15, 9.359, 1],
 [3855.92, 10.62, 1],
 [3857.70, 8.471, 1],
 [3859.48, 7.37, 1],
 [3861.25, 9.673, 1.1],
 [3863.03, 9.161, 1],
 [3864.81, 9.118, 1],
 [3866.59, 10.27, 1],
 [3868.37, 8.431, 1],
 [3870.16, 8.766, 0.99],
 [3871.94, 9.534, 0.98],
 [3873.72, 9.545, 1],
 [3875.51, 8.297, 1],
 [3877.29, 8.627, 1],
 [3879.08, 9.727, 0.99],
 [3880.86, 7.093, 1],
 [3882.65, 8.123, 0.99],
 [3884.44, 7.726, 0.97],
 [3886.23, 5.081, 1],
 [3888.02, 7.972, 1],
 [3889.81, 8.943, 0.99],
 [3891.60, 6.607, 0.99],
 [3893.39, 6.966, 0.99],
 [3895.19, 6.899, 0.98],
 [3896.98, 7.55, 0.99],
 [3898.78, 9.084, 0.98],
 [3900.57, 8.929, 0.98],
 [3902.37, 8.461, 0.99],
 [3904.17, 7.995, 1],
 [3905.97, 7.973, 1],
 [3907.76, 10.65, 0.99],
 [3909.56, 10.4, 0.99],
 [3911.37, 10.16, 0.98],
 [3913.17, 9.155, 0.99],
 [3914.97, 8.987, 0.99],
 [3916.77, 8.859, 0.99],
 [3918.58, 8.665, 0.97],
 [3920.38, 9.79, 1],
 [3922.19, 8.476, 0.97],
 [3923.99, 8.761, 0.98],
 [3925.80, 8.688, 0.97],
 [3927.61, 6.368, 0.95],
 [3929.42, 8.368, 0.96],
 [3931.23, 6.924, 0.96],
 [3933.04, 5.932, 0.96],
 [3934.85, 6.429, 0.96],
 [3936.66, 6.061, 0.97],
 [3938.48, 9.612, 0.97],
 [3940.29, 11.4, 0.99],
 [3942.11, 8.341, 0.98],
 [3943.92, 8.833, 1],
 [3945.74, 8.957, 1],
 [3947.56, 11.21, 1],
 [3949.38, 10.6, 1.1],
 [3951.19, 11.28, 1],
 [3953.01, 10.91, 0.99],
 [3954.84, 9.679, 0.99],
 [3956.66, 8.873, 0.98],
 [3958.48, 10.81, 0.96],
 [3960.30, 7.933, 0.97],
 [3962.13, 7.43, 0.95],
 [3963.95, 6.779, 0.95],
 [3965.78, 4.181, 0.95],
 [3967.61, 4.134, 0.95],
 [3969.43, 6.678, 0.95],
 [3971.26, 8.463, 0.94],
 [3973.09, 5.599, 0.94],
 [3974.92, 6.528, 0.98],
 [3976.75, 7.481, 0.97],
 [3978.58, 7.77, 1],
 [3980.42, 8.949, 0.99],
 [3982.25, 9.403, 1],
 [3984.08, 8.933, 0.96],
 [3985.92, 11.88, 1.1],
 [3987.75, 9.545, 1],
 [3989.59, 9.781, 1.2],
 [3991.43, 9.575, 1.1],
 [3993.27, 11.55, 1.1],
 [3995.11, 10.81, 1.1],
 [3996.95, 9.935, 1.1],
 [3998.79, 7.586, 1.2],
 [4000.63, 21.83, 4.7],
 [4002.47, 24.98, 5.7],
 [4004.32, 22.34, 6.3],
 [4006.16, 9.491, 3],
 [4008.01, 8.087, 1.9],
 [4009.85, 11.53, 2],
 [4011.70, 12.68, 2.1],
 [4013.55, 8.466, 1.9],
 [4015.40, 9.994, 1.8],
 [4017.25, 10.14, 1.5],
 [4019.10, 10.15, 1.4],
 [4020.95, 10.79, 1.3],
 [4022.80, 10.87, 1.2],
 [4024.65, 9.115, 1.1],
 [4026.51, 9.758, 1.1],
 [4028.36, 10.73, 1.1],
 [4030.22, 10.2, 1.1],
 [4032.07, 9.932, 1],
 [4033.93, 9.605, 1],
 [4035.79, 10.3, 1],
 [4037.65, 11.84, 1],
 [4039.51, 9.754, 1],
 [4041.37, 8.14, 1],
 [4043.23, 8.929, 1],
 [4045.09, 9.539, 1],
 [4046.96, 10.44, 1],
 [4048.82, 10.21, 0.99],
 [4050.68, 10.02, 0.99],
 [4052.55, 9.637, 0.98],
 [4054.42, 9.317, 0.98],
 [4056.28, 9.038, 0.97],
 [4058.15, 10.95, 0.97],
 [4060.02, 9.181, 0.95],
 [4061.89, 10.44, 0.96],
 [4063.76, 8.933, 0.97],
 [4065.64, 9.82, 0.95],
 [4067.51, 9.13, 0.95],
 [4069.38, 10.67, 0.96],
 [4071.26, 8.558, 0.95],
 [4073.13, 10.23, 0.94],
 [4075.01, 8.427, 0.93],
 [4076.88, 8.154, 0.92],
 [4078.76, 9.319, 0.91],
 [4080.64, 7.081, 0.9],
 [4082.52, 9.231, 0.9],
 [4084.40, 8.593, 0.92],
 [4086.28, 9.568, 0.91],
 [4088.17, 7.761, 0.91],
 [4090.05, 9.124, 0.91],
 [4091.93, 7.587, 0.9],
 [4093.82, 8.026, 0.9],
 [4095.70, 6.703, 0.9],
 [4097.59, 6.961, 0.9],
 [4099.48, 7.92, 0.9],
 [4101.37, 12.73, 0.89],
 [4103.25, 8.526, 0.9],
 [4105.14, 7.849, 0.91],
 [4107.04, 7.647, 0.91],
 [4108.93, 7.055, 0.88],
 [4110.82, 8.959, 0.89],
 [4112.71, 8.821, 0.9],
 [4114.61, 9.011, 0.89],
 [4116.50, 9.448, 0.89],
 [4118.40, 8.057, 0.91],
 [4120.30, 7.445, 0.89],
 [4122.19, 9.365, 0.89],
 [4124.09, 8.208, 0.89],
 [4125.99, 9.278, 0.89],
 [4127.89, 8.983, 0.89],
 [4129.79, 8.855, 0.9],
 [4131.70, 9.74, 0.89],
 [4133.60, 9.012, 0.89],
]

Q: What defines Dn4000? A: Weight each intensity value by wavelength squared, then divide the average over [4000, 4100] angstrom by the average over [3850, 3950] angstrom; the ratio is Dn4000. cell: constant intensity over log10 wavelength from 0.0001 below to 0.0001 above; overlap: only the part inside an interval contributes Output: 1.27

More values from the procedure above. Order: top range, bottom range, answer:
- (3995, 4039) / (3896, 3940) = 1.45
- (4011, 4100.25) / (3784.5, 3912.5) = 1.29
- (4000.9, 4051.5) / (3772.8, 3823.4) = 1.58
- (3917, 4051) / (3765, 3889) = 1.32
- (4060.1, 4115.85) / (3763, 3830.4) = 1.30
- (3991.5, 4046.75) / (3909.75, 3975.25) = 1.40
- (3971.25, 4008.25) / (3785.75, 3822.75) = 1.57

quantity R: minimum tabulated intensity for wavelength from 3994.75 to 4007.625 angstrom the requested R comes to 7.586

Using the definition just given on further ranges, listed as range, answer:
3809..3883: 5.082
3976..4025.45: 7.481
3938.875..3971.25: 4.134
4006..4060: 8.087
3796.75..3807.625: 4.591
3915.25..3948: 5.932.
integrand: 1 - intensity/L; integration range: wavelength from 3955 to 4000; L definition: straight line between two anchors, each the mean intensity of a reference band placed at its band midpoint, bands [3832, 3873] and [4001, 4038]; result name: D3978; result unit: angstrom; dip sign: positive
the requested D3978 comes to 10.0 angstrom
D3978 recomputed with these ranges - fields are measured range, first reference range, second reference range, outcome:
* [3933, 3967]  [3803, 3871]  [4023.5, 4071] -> 1.38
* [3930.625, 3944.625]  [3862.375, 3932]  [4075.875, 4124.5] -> 0.87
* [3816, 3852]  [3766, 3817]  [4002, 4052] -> 2.60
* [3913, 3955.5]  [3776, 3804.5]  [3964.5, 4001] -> -1.72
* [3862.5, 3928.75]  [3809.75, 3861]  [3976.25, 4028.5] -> 4.76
